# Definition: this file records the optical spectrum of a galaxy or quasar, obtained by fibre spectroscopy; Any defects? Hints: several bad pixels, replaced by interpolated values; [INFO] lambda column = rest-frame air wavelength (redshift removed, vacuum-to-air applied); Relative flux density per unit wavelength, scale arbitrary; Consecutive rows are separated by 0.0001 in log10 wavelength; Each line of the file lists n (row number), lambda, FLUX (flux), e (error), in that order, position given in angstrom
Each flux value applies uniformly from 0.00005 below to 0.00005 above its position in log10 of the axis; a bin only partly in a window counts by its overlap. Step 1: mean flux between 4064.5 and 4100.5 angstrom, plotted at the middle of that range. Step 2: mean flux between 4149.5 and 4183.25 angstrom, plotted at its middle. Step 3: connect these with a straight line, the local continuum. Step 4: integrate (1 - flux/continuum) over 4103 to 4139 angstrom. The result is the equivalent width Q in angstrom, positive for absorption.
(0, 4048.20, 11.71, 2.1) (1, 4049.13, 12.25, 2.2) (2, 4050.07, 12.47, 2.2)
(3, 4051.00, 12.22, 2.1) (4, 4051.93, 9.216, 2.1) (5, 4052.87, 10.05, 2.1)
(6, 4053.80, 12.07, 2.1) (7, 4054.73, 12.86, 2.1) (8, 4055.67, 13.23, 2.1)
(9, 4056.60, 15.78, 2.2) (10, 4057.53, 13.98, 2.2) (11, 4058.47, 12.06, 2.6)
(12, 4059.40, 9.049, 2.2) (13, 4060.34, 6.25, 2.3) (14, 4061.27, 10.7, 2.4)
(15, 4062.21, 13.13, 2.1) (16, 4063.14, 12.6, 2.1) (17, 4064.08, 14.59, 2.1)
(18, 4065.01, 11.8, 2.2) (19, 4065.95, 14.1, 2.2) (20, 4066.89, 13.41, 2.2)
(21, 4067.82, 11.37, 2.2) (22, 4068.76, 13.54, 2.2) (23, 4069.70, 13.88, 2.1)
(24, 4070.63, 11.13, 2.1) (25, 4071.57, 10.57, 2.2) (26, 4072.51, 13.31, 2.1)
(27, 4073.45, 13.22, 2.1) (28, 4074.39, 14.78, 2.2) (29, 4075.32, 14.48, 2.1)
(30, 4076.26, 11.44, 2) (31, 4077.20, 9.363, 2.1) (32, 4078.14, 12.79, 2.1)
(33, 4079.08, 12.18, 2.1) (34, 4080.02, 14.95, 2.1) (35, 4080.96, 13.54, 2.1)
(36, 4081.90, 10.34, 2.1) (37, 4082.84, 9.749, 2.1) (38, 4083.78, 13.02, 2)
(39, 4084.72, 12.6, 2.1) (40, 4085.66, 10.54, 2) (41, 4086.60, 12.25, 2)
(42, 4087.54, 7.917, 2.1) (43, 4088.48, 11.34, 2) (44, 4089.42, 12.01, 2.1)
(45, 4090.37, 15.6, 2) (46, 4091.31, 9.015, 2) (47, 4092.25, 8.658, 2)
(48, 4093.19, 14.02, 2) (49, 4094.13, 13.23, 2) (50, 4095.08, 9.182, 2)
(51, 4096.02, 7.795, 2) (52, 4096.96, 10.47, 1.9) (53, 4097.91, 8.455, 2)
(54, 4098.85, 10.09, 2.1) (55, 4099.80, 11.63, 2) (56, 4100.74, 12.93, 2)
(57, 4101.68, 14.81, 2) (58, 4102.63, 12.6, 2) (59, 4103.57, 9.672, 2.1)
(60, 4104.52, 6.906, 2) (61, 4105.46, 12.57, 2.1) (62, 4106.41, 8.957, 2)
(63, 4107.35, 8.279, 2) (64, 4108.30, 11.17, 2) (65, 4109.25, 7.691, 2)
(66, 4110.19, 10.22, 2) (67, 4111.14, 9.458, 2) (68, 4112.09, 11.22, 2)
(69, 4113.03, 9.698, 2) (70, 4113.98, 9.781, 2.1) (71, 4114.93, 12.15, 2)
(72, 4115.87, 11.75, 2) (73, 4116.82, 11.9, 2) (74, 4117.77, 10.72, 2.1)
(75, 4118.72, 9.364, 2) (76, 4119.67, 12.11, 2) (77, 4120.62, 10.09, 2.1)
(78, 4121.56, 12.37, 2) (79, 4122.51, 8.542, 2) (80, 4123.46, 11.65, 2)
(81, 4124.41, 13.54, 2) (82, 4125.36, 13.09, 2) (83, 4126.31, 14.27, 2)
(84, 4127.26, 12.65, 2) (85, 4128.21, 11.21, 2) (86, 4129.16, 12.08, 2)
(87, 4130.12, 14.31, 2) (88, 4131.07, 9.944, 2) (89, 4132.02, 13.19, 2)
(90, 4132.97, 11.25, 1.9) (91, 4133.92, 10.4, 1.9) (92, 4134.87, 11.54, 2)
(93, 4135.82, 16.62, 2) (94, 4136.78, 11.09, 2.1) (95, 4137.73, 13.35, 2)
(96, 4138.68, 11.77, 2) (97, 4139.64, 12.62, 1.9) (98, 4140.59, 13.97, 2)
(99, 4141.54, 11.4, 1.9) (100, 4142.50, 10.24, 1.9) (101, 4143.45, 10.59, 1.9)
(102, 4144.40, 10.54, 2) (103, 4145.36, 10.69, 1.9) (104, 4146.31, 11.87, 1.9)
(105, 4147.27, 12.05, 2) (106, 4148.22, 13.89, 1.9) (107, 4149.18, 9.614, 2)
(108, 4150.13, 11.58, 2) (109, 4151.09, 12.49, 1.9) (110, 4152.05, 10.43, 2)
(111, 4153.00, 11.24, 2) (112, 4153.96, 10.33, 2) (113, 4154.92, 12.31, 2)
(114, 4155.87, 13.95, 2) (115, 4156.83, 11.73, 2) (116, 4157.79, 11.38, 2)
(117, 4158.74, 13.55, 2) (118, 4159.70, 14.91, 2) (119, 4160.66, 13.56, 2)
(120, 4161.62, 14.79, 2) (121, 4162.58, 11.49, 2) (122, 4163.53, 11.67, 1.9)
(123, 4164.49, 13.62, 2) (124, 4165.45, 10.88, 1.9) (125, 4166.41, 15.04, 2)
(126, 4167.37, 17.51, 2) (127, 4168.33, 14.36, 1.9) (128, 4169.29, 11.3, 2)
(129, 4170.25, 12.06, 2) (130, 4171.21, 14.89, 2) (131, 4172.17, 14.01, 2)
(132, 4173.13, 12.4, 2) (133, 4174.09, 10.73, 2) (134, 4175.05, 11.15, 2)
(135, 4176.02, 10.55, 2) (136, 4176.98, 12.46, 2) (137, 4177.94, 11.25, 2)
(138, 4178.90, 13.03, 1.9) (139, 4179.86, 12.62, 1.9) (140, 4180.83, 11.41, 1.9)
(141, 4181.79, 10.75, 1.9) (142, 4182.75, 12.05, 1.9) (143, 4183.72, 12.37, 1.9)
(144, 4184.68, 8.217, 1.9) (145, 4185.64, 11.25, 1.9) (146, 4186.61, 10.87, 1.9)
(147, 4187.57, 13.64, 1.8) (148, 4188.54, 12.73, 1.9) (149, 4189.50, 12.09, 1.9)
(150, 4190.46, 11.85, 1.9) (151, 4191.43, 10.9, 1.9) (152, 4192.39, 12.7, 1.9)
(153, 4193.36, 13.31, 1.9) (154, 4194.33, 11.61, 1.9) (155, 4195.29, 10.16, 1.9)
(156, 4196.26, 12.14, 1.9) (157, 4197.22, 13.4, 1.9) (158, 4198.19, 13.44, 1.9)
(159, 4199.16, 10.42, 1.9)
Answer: 2.6 angstrom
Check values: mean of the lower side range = 11.8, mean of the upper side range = 12.5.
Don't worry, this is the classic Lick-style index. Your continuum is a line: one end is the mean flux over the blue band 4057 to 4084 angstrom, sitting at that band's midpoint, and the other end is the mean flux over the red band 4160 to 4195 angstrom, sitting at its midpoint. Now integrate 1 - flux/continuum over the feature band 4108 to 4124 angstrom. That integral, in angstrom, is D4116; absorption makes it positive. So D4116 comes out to 2.2 angstrom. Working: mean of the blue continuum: 12.3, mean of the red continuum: 12.4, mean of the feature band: 10.6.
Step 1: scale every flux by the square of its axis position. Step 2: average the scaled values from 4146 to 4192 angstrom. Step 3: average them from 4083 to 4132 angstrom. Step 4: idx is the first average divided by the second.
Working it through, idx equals 1.14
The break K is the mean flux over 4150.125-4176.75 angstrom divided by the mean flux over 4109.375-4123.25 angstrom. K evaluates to 1.19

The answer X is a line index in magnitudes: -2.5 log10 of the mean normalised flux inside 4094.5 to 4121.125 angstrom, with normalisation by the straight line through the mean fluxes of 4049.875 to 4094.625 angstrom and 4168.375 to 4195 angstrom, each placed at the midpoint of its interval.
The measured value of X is 0.16 mag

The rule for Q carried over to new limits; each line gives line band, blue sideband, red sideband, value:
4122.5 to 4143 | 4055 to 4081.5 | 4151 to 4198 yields 0.2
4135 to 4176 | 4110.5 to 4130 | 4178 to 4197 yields -2.9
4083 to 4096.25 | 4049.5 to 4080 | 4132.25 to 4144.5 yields 1.0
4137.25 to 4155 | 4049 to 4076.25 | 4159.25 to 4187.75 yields 1.2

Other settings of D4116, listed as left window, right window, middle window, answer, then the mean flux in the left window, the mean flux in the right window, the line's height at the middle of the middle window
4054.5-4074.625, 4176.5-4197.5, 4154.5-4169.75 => -1.6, 12.5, 11.8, 12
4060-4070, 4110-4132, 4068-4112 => 2.3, 12.4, 11.4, 12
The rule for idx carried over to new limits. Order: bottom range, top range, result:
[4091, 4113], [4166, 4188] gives 1.23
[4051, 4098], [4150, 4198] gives 1.09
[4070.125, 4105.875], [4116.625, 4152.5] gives 1.05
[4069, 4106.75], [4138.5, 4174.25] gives 1.11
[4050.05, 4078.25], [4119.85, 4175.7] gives 1.05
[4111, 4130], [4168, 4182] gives 1.09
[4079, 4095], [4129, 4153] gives 1.04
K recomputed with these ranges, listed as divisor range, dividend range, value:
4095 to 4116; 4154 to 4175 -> 1.26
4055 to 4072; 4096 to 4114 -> 0.84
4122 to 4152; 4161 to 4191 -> 1.03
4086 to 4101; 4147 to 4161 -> 1.12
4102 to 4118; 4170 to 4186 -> 1.15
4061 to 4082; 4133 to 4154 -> 0.92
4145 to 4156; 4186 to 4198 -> 1.04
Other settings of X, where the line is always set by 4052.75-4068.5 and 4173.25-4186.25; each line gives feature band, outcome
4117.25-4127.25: 0.02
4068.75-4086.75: -0.02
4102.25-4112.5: 0.21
